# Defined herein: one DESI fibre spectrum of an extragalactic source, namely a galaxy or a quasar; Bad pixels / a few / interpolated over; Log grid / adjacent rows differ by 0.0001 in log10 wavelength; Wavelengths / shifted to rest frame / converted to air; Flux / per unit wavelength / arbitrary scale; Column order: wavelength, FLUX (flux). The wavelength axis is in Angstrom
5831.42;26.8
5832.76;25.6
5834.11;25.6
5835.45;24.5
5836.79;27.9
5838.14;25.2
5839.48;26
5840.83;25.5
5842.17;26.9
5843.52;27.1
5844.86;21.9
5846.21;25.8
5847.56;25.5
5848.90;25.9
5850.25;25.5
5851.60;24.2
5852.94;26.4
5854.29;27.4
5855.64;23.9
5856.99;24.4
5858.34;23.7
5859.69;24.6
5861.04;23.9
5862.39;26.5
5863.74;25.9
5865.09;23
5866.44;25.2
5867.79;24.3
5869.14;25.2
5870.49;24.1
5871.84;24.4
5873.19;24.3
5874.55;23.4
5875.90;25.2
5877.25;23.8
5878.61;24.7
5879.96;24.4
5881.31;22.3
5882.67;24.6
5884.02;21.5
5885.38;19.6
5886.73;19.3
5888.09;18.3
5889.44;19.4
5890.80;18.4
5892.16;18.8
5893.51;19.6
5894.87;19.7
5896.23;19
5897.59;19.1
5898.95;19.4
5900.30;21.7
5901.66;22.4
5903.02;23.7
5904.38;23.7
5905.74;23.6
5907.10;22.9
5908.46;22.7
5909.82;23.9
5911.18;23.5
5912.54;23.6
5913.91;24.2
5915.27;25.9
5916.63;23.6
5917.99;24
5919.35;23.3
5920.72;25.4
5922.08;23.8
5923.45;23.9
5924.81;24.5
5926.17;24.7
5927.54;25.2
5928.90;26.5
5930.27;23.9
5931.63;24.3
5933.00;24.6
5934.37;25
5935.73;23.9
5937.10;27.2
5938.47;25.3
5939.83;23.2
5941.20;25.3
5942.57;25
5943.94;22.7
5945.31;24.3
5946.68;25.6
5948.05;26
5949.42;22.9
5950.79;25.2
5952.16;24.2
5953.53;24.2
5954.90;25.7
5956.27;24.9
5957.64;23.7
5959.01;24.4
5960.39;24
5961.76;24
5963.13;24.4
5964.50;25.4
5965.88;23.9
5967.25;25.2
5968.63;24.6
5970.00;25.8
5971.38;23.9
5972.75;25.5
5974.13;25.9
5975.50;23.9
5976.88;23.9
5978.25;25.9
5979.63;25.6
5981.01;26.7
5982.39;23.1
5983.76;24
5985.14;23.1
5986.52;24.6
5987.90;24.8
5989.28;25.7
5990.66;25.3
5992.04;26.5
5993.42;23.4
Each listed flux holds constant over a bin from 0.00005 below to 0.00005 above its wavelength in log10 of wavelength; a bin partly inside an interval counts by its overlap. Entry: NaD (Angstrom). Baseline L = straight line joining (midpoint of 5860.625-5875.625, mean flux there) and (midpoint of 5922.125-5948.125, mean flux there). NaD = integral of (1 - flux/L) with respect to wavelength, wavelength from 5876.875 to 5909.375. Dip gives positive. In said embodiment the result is 4.3 Angstrom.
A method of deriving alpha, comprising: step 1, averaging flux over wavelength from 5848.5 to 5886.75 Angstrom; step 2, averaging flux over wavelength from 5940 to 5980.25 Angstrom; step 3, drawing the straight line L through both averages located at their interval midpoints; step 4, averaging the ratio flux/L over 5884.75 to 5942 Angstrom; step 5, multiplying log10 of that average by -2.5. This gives 0.07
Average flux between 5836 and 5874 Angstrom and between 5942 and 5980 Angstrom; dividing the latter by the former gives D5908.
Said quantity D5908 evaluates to 0.98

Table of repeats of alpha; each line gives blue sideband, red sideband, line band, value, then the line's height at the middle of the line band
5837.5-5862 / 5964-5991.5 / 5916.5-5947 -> 0.02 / 25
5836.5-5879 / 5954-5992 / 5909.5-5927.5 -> 0.03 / 24.9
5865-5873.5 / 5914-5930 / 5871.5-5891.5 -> 0.11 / 24.5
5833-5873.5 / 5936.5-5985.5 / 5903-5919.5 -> 0.05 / 24.9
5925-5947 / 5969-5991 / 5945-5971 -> 0.01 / 24.8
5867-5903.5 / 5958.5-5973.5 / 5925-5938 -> -0.07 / 23.5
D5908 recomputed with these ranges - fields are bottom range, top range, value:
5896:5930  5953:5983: 1.06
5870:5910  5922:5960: 1.13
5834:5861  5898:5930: 0.94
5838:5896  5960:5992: 1.05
